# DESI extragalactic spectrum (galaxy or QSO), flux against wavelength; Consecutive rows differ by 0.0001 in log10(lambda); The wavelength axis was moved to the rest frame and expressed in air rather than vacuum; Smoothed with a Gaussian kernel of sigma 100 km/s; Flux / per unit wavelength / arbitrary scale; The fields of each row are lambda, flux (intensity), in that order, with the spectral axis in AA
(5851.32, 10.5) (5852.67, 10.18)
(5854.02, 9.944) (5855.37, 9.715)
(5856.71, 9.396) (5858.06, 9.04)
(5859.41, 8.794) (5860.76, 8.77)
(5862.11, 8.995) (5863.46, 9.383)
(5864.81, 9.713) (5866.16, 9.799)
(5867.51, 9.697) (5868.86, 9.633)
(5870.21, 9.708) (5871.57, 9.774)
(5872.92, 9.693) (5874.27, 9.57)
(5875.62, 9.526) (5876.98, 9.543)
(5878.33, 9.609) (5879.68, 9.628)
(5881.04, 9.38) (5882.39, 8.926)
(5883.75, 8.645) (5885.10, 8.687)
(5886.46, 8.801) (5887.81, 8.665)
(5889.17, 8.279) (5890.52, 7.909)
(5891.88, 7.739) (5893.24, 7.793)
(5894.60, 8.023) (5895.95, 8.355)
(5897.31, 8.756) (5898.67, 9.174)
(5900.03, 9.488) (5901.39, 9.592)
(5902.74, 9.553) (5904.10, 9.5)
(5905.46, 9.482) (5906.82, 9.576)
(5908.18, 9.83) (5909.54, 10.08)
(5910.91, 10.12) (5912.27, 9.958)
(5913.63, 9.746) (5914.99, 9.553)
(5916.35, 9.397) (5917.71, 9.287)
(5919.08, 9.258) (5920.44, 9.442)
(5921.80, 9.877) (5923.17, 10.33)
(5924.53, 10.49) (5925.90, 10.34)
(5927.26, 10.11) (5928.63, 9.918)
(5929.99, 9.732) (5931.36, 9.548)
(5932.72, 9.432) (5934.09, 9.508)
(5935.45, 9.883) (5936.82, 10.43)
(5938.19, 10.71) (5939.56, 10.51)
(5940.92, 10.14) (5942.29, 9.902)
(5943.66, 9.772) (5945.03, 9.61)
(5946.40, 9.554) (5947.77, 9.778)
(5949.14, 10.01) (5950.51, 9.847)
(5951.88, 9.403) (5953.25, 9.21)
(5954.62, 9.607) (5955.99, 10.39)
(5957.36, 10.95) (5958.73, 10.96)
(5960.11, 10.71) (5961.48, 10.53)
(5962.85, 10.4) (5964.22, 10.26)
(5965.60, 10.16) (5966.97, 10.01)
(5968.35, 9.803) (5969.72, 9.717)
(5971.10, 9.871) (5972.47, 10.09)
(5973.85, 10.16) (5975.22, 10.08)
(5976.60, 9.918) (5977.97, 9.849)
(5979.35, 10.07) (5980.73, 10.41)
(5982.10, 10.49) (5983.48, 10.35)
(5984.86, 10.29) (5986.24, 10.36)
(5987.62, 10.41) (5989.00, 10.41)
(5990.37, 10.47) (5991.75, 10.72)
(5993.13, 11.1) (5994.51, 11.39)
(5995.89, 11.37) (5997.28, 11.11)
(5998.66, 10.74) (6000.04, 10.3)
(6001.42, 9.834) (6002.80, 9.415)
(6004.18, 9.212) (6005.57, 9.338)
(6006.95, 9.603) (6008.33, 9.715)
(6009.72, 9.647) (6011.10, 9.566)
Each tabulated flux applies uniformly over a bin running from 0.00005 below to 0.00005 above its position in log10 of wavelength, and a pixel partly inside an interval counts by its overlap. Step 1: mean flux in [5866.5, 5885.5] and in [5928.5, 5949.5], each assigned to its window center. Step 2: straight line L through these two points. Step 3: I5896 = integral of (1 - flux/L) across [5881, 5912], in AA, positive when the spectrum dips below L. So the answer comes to 2.0 AA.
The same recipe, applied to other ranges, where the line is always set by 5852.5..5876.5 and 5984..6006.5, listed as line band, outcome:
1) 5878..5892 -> 1.3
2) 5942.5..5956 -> 0.5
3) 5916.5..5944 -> 0.1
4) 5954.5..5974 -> -0.2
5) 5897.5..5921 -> 0.6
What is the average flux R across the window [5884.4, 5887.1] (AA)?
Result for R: 8.74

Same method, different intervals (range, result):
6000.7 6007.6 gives 9.49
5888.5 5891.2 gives 8.11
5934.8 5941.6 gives 10.3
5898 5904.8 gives 9.47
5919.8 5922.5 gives 9.66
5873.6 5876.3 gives 9.55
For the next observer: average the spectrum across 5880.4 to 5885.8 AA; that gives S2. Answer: 8.9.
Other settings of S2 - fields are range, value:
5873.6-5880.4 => 9.57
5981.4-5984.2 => 10.4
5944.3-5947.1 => 9.58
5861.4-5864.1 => 9.18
